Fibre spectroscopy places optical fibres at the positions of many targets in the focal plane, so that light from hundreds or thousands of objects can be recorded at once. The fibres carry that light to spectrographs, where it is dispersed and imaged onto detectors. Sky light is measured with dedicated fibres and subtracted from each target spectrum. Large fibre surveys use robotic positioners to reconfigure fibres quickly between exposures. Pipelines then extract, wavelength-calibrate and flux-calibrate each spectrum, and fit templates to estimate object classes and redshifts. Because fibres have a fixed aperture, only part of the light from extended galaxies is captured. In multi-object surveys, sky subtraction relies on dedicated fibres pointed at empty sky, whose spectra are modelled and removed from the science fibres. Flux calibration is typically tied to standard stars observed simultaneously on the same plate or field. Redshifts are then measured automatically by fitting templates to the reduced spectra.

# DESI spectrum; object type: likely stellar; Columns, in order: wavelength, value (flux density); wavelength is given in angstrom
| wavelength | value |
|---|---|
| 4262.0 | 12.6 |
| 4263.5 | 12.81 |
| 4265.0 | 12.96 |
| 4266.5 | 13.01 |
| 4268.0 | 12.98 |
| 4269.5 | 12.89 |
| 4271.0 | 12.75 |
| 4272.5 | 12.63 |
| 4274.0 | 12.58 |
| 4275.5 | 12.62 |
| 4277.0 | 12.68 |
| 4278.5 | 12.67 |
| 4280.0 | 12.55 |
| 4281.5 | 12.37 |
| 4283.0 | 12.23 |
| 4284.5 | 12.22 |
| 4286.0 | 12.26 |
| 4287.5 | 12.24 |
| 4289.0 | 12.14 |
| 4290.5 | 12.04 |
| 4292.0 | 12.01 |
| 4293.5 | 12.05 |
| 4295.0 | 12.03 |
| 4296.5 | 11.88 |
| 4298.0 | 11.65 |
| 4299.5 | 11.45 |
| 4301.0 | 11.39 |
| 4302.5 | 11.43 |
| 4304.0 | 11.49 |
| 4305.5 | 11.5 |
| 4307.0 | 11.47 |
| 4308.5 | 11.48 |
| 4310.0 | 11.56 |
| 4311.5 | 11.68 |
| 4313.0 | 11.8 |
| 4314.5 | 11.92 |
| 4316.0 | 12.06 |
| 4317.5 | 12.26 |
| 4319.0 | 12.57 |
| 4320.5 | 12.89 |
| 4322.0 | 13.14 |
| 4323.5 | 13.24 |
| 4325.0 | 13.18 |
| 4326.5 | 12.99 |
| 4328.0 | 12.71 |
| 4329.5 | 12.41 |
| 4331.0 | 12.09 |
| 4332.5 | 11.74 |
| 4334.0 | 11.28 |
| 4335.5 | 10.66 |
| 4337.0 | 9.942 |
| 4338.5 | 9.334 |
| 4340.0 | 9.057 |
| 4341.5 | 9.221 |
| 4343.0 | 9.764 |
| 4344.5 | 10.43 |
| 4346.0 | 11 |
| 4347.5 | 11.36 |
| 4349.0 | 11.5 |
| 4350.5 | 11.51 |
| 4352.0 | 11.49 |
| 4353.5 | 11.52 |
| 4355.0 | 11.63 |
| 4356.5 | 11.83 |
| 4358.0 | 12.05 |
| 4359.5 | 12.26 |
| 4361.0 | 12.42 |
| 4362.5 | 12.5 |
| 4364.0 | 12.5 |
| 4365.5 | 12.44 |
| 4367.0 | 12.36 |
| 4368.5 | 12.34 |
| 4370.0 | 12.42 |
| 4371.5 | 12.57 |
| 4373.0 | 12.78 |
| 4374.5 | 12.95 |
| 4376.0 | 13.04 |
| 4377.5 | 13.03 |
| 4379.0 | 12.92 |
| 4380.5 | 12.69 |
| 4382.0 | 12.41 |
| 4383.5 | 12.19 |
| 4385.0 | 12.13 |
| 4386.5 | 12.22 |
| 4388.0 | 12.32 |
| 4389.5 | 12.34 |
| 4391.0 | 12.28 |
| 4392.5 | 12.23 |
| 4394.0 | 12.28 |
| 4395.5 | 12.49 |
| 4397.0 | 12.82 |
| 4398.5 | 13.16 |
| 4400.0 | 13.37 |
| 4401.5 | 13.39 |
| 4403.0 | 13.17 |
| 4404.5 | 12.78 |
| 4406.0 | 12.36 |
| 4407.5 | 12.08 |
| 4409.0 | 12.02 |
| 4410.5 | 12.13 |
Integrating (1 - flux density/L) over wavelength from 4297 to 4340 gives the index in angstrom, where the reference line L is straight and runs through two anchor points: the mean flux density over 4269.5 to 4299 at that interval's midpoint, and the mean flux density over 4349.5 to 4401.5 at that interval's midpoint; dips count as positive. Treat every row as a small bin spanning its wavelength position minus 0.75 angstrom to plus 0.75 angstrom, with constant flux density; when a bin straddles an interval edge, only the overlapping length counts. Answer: 1.9 angstrom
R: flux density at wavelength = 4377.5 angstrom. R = 13.03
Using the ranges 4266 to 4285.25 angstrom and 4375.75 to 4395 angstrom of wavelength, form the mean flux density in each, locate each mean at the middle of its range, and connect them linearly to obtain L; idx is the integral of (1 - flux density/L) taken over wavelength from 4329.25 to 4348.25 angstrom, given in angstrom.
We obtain 2.9 angstrom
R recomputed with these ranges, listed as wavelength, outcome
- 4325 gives 13.18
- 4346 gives 11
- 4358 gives 12.05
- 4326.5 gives 12.99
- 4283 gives 12.23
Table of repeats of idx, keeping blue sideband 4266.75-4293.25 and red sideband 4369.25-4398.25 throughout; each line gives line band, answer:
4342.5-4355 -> 1.4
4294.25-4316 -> 1.5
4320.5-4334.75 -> -0.1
